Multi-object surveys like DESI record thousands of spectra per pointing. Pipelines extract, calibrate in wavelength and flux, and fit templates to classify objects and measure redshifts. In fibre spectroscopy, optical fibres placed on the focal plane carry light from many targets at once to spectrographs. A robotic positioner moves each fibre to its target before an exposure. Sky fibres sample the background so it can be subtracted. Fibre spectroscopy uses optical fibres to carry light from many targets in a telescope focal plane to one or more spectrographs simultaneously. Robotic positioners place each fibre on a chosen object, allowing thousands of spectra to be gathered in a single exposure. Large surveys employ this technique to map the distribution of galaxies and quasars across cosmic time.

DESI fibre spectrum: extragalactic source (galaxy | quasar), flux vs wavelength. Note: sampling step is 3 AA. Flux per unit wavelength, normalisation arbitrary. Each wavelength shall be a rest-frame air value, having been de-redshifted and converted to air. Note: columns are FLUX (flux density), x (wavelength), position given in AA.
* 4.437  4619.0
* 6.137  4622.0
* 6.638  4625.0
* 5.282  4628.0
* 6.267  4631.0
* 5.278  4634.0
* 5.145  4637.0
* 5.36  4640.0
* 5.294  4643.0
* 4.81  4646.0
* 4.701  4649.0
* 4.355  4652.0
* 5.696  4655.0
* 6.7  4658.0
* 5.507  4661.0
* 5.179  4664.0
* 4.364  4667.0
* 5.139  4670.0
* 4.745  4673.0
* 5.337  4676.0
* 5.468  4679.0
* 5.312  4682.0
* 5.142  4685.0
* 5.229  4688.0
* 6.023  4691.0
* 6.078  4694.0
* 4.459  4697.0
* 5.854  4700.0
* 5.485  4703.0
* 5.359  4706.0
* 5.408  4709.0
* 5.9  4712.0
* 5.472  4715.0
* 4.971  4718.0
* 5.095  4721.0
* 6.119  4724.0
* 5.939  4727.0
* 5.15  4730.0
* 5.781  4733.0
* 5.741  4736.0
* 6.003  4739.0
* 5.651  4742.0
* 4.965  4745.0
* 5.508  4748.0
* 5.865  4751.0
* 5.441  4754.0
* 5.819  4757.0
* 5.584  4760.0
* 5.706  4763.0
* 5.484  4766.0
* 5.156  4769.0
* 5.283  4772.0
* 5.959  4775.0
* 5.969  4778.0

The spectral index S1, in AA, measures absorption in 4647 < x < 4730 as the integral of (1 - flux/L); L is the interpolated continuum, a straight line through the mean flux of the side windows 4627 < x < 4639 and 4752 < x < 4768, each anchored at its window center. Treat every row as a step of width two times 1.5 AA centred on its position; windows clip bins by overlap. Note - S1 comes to 2.7 AA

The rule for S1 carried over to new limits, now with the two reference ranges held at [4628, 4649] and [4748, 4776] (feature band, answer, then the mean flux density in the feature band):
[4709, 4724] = 0.10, 5.44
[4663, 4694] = 0.91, 5.24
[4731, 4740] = -0.45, 5.79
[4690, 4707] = -0.30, 5.53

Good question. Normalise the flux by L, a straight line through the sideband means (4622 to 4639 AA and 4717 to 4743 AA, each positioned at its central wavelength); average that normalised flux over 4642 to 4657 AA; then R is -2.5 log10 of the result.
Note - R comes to 0.143 mag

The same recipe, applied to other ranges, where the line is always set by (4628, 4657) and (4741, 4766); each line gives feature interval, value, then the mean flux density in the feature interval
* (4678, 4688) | 0.01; 5.29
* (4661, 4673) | 0.08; 4.95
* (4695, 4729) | 0.00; 5.46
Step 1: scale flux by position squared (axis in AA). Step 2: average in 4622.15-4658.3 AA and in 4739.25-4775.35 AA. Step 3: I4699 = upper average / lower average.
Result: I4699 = 1.07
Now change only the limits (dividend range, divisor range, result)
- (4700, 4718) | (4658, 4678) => 1.08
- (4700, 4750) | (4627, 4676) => 1.09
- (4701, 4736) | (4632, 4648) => 1.10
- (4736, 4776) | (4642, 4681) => 1.12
